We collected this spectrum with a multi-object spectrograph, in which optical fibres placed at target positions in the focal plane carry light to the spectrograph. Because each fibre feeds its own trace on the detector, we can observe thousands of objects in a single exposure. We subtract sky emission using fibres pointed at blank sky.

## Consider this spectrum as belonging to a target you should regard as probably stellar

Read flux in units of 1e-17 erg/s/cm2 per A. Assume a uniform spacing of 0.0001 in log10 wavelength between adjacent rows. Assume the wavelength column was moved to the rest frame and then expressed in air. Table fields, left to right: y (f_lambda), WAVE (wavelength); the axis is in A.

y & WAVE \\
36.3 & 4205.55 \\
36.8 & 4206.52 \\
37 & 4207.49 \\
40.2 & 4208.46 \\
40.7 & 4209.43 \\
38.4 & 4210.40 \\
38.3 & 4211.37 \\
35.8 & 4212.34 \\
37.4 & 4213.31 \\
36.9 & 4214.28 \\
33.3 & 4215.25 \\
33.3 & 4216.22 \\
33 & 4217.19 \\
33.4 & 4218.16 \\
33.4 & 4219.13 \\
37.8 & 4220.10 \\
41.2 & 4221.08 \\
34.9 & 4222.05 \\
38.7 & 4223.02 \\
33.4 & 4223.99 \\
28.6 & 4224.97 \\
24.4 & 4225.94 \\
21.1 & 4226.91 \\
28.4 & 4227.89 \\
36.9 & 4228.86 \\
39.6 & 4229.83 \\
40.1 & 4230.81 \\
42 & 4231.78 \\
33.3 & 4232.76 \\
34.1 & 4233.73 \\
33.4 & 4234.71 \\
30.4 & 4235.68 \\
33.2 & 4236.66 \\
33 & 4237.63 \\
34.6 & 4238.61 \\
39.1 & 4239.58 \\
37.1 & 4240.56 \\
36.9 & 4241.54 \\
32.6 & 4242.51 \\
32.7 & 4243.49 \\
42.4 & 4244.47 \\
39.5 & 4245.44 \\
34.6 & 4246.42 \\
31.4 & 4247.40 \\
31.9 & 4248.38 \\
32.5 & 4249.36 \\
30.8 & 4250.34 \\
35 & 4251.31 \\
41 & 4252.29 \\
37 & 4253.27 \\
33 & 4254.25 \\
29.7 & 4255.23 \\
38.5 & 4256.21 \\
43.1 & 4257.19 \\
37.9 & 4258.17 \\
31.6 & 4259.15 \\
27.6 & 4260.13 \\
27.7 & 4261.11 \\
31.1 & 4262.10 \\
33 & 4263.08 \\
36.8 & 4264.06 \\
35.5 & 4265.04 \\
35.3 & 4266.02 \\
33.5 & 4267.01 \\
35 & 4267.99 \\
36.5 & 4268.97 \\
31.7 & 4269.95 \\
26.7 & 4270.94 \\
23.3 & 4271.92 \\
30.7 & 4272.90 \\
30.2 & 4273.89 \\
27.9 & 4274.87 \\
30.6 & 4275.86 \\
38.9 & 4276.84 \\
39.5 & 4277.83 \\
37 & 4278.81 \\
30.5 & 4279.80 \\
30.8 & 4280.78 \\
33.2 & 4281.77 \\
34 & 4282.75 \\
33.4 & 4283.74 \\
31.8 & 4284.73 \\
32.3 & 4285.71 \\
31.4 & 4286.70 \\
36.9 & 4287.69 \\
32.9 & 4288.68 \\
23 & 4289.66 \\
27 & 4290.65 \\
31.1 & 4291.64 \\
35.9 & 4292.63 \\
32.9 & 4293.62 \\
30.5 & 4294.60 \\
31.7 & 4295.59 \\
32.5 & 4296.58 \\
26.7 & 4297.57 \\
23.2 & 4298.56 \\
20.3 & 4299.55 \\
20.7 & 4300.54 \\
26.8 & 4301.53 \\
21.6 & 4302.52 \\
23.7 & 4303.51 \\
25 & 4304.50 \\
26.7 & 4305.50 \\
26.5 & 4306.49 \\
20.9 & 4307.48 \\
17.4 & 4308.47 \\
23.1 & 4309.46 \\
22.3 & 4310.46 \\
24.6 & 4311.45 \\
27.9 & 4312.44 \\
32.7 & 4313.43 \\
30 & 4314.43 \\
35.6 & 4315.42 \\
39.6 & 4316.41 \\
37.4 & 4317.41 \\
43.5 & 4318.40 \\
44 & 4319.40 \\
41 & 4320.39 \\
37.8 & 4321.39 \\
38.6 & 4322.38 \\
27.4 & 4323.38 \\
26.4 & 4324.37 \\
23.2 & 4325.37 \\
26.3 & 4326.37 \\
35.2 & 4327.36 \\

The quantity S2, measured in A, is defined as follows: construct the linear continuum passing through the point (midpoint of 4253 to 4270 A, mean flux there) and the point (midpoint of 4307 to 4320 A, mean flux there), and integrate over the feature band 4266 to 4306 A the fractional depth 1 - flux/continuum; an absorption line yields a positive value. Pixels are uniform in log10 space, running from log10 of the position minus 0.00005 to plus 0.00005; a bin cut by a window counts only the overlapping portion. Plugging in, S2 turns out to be 2.9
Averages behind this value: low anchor 34.2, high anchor 30.8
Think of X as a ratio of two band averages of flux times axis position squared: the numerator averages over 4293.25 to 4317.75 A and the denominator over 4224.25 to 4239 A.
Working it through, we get 0.9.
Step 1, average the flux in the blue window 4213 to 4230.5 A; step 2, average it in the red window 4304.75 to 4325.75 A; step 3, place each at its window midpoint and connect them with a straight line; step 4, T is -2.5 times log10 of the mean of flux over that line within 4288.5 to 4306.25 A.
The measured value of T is 0.15 mag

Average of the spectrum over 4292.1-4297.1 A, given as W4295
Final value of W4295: 32.7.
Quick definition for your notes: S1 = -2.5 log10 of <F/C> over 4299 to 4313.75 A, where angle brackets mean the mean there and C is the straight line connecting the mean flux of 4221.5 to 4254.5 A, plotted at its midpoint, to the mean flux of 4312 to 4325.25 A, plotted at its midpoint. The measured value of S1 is 0.416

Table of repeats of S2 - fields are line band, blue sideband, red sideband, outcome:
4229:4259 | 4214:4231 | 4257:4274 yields -2.3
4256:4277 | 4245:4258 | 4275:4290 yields 0.9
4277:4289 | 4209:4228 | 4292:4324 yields -1.1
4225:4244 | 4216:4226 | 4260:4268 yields 0.1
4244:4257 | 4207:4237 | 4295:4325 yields -0.9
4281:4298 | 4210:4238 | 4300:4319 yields -1.3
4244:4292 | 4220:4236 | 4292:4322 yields -2.3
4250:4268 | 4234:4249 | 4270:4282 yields -0.7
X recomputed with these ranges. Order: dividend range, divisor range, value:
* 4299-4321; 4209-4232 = 0.86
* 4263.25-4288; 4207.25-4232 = 0.96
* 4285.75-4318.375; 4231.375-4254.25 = 0.83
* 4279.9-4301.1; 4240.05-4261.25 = 0.88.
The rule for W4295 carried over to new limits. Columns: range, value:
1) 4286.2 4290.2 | 31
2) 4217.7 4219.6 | 33.4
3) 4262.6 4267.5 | 34.8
